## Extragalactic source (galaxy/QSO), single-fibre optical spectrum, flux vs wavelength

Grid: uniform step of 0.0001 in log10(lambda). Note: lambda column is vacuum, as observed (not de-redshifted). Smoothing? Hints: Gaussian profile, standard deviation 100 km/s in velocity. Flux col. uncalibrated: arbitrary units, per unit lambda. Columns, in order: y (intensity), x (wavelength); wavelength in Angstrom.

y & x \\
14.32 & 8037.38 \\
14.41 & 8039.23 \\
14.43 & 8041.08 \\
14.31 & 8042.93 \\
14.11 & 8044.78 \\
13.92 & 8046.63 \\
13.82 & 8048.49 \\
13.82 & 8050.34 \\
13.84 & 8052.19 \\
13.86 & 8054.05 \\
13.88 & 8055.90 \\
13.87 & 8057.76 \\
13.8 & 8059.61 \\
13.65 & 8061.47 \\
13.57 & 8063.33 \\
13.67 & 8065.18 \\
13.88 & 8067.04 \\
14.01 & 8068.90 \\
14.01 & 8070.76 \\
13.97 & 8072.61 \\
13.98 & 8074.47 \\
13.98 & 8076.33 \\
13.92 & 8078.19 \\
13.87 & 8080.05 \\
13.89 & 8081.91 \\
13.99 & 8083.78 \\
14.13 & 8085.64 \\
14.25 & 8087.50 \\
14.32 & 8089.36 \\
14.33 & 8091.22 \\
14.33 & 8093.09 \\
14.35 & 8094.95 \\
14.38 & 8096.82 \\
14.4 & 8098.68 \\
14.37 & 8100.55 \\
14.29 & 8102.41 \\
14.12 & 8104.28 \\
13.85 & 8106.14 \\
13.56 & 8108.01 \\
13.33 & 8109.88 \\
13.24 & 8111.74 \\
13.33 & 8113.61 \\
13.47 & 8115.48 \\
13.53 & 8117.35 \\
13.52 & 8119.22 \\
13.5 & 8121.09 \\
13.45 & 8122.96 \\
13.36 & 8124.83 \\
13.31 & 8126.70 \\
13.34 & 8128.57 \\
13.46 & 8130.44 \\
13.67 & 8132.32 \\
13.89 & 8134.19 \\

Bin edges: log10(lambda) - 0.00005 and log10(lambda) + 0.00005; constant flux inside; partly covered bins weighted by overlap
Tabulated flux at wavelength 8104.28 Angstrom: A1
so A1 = 14.12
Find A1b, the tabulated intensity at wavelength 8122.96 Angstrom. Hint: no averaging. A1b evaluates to 13.45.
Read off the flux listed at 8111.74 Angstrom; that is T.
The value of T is 13.24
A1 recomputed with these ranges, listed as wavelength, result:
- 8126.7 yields 13.31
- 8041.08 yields 14.43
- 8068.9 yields 14.01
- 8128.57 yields 13.34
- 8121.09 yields 13.5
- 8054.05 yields 13.86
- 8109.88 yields 13.33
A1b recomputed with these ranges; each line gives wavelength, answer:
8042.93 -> 14.31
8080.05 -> 13.87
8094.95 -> 14.35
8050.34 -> 13.82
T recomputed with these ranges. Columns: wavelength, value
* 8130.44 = 13.46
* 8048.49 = 13.82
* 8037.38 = 14.32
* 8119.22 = 13.52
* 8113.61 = 13.33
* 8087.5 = 14.25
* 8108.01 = 13.56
